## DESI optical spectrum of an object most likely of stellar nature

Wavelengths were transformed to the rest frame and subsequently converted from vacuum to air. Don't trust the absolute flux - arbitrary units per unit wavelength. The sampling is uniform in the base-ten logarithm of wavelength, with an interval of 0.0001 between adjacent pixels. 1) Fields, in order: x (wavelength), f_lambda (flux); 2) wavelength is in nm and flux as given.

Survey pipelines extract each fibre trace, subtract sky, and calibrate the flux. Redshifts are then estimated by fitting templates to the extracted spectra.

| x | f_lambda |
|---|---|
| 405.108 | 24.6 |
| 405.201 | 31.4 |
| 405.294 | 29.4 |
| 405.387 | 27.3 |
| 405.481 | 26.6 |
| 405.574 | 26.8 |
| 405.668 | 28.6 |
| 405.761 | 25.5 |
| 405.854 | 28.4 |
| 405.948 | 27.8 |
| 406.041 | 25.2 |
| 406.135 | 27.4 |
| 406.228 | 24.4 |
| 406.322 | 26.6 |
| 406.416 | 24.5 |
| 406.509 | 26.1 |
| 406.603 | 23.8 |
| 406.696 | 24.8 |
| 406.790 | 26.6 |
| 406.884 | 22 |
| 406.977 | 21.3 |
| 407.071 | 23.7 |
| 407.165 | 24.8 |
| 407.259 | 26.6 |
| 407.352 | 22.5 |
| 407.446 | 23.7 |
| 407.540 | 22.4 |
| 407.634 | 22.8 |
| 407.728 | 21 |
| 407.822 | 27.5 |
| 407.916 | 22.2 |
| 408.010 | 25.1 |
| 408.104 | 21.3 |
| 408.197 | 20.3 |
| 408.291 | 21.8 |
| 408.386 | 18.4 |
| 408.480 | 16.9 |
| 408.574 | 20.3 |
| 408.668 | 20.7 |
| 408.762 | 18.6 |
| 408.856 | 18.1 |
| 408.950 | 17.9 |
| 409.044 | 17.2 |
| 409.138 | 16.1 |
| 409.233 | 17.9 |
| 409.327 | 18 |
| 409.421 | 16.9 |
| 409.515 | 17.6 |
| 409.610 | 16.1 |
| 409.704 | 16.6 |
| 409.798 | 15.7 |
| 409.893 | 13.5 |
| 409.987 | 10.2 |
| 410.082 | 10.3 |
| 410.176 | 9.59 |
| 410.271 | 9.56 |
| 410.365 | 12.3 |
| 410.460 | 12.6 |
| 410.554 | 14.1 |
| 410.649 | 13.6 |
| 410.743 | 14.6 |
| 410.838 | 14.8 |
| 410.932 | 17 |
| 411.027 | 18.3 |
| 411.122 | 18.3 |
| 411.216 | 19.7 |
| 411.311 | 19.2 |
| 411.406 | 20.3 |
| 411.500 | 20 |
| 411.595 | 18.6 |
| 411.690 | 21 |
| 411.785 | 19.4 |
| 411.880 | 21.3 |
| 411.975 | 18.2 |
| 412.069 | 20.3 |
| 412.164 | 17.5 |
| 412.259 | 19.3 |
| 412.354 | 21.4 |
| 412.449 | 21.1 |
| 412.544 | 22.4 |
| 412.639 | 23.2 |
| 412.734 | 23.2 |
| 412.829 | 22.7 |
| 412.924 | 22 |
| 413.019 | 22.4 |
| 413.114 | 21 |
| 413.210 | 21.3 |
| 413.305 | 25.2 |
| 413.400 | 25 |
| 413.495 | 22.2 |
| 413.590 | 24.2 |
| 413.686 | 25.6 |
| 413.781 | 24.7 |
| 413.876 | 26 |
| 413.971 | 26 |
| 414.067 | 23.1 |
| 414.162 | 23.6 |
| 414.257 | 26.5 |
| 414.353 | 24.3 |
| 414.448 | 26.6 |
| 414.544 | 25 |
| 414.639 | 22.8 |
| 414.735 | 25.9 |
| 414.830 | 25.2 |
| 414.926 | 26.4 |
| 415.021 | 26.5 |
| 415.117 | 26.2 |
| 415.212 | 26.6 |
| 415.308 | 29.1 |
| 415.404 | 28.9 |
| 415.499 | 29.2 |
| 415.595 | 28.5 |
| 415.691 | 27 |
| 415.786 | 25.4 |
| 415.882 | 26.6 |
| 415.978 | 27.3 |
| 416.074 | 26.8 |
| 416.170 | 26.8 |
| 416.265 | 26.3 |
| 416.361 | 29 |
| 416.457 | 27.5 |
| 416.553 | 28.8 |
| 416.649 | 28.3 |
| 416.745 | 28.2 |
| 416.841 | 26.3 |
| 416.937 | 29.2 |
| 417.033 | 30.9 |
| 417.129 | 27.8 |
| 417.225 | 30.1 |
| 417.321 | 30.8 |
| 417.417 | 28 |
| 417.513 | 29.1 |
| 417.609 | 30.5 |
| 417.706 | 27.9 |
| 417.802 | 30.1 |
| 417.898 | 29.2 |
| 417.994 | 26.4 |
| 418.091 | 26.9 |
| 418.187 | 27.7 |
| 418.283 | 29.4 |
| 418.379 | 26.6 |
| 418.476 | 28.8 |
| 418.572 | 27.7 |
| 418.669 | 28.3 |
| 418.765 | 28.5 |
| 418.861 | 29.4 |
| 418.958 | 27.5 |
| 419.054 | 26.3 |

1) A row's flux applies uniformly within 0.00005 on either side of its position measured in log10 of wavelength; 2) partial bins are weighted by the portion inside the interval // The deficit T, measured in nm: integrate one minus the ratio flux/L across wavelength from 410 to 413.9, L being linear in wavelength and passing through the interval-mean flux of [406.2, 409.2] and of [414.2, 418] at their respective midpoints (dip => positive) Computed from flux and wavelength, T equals 0.90 nm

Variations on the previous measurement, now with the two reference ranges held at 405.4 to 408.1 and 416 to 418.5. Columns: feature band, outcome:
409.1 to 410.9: 0.81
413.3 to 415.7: 0.15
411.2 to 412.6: 0.35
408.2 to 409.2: 0.27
